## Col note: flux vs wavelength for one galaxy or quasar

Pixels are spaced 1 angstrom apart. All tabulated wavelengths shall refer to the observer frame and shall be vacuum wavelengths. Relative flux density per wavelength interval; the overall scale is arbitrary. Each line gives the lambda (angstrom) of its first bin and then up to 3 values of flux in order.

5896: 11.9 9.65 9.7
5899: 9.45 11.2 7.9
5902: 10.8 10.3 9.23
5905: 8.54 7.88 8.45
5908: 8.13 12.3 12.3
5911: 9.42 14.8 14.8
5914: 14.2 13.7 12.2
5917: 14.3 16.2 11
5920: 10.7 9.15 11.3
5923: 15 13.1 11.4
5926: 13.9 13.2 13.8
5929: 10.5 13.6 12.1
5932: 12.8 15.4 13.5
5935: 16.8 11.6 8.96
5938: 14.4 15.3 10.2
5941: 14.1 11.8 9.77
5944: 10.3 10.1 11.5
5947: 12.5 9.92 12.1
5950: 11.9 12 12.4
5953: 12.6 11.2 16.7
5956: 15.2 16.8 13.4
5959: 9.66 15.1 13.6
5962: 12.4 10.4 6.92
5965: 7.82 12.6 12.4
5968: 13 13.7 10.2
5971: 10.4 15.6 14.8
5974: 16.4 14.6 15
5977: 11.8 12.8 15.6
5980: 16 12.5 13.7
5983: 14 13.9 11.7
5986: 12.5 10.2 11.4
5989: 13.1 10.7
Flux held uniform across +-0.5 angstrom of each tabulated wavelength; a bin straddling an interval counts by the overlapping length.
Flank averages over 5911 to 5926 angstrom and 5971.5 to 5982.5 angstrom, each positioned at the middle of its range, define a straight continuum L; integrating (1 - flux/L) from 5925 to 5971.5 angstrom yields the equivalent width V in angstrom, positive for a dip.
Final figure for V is 4.46 angstrom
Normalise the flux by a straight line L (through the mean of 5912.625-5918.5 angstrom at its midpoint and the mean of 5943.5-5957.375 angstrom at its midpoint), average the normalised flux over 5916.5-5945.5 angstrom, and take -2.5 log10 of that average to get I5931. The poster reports 0.07 mag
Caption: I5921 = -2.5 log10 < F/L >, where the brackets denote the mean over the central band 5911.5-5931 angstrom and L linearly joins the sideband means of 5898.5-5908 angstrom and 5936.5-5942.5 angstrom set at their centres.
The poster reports -0.20 mag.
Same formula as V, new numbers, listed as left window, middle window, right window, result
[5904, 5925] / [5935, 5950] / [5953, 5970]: 0.5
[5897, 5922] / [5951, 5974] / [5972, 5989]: 0.5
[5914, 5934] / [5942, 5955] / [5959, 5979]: 1.2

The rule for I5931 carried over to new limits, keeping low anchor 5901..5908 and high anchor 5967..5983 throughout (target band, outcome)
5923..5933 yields -0.220 mag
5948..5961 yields -0.067 mag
